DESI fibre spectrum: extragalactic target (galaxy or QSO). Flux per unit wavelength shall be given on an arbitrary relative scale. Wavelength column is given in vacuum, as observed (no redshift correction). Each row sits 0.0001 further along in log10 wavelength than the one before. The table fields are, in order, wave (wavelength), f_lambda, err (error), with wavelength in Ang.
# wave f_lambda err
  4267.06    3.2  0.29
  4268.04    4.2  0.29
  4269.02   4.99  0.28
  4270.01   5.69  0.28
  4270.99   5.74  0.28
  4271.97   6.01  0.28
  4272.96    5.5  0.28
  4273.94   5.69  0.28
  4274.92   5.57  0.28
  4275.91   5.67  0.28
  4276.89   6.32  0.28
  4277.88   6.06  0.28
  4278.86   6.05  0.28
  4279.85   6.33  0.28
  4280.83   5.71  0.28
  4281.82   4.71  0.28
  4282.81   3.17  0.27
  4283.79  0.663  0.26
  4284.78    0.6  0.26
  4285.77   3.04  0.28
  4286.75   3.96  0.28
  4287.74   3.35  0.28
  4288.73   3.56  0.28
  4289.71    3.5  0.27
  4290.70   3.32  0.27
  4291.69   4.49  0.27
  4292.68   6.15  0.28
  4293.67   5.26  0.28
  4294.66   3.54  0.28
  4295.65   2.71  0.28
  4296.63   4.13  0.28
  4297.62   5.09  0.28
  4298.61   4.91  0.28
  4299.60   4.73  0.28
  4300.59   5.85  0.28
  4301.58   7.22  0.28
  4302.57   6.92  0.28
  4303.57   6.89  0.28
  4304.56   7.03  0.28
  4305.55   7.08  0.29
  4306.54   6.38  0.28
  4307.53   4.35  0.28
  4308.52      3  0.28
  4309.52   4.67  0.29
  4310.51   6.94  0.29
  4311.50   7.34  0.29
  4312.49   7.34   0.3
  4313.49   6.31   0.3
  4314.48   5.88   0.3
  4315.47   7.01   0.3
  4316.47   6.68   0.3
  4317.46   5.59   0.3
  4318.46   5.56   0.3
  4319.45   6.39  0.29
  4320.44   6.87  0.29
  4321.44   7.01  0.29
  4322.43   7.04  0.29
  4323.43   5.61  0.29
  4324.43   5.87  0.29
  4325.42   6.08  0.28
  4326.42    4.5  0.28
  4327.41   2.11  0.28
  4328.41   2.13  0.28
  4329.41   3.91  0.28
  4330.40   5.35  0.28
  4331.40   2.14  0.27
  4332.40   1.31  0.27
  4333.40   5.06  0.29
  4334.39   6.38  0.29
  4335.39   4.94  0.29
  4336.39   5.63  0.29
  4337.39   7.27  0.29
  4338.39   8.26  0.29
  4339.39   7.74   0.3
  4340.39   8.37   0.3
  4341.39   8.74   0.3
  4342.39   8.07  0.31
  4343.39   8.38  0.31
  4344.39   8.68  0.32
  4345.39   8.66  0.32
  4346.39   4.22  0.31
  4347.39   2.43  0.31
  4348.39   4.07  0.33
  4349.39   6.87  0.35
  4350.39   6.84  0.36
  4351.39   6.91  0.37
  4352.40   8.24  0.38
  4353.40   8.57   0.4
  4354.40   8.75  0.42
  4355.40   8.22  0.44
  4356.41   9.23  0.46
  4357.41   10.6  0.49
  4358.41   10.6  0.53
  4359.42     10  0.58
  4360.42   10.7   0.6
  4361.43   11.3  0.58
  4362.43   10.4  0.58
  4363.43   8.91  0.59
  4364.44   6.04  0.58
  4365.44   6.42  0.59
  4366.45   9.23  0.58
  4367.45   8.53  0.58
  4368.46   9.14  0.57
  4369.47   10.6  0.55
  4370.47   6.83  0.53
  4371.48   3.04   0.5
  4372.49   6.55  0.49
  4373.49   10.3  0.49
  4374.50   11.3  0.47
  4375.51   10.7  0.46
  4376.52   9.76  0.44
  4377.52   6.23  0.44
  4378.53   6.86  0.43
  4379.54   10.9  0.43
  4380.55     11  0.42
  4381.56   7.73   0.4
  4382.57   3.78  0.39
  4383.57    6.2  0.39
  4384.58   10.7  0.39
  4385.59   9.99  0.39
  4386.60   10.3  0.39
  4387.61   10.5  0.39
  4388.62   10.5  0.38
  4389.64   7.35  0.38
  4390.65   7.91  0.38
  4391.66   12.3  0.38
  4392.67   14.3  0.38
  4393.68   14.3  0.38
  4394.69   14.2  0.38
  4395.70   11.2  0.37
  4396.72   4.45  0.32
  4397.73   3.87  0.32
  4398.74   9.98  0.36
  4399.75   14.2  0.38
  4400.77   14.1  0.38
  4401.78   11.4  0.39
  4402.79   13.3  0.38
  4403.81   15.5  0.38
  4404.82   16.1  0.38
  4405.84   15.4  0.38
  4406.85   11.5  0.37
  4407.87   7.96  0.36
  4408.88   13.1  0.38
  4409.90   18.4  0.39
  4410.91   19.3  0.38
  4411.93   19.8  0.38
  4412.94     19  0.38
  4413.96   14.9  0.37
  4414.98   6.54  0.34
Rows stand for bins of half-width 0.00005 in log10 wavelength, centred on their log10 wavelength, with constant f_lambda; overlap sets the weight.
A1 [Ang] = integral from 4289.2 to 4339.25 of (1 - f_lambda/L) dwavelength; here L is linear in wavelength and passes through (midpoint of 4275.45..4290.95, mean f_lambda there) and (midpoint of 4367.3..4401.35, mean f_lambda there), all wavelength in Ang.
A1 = 2.4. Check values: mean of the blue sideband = 4.14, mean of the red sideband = 9.41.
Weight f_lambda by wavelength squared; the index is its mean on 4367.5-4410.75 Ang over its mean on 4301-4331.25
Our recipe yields 1.86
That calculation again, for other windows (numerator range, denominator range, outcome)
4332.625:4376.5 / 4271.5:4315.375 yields 1.60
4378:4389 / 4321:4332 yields 1.97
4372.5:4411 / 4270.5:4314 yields 2.24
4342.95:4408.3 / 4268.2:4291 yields 2.13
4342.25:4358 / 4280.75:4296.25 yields 2.15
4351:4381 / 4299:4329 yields 1.55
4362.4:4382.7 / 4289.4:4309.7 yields 1.68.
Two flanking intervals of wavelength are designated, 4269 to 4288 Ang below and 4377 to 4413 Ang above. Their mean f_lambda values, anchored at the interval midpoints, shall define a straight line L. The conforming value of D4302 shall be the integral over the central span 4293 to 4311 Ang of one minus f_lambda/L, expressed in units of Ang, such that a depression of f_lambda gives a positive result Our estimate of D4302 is 2.1 Ang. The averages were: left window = 4.75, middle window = 5.38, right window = 11.4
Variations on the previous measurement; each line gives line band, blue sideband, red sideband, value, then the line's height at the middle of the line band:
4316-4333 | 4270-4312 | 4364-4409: 4.3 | 6.71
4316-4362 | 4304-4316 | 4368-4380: 3.6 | 7.2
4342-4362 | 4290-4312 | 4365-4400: -0.8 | 7.72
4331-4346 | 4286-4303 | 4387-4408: 1.9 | 7.55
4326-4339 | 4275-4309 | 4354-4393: 4.5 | 6.89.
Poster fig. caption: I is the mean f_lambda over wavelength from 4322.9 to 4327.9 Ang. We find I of 4.85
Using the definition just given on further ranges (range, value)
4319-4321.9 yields 6.76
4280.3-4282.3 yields 5.24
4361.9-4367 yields 8.24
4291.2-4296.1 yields 4.44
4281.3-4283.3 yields 3.95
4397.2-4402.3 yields 10.7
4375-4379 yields 8.4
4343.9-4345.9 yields 8.65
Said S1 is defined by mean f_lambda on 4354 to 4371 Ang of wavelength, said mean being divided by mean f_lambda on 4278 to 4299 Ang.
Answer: 2.26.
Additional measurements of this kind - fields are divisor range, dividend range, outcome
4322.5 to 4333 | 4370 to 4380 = 2.04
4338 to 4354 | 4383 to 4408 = 1.55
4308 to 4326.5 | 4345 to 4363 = 1.33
